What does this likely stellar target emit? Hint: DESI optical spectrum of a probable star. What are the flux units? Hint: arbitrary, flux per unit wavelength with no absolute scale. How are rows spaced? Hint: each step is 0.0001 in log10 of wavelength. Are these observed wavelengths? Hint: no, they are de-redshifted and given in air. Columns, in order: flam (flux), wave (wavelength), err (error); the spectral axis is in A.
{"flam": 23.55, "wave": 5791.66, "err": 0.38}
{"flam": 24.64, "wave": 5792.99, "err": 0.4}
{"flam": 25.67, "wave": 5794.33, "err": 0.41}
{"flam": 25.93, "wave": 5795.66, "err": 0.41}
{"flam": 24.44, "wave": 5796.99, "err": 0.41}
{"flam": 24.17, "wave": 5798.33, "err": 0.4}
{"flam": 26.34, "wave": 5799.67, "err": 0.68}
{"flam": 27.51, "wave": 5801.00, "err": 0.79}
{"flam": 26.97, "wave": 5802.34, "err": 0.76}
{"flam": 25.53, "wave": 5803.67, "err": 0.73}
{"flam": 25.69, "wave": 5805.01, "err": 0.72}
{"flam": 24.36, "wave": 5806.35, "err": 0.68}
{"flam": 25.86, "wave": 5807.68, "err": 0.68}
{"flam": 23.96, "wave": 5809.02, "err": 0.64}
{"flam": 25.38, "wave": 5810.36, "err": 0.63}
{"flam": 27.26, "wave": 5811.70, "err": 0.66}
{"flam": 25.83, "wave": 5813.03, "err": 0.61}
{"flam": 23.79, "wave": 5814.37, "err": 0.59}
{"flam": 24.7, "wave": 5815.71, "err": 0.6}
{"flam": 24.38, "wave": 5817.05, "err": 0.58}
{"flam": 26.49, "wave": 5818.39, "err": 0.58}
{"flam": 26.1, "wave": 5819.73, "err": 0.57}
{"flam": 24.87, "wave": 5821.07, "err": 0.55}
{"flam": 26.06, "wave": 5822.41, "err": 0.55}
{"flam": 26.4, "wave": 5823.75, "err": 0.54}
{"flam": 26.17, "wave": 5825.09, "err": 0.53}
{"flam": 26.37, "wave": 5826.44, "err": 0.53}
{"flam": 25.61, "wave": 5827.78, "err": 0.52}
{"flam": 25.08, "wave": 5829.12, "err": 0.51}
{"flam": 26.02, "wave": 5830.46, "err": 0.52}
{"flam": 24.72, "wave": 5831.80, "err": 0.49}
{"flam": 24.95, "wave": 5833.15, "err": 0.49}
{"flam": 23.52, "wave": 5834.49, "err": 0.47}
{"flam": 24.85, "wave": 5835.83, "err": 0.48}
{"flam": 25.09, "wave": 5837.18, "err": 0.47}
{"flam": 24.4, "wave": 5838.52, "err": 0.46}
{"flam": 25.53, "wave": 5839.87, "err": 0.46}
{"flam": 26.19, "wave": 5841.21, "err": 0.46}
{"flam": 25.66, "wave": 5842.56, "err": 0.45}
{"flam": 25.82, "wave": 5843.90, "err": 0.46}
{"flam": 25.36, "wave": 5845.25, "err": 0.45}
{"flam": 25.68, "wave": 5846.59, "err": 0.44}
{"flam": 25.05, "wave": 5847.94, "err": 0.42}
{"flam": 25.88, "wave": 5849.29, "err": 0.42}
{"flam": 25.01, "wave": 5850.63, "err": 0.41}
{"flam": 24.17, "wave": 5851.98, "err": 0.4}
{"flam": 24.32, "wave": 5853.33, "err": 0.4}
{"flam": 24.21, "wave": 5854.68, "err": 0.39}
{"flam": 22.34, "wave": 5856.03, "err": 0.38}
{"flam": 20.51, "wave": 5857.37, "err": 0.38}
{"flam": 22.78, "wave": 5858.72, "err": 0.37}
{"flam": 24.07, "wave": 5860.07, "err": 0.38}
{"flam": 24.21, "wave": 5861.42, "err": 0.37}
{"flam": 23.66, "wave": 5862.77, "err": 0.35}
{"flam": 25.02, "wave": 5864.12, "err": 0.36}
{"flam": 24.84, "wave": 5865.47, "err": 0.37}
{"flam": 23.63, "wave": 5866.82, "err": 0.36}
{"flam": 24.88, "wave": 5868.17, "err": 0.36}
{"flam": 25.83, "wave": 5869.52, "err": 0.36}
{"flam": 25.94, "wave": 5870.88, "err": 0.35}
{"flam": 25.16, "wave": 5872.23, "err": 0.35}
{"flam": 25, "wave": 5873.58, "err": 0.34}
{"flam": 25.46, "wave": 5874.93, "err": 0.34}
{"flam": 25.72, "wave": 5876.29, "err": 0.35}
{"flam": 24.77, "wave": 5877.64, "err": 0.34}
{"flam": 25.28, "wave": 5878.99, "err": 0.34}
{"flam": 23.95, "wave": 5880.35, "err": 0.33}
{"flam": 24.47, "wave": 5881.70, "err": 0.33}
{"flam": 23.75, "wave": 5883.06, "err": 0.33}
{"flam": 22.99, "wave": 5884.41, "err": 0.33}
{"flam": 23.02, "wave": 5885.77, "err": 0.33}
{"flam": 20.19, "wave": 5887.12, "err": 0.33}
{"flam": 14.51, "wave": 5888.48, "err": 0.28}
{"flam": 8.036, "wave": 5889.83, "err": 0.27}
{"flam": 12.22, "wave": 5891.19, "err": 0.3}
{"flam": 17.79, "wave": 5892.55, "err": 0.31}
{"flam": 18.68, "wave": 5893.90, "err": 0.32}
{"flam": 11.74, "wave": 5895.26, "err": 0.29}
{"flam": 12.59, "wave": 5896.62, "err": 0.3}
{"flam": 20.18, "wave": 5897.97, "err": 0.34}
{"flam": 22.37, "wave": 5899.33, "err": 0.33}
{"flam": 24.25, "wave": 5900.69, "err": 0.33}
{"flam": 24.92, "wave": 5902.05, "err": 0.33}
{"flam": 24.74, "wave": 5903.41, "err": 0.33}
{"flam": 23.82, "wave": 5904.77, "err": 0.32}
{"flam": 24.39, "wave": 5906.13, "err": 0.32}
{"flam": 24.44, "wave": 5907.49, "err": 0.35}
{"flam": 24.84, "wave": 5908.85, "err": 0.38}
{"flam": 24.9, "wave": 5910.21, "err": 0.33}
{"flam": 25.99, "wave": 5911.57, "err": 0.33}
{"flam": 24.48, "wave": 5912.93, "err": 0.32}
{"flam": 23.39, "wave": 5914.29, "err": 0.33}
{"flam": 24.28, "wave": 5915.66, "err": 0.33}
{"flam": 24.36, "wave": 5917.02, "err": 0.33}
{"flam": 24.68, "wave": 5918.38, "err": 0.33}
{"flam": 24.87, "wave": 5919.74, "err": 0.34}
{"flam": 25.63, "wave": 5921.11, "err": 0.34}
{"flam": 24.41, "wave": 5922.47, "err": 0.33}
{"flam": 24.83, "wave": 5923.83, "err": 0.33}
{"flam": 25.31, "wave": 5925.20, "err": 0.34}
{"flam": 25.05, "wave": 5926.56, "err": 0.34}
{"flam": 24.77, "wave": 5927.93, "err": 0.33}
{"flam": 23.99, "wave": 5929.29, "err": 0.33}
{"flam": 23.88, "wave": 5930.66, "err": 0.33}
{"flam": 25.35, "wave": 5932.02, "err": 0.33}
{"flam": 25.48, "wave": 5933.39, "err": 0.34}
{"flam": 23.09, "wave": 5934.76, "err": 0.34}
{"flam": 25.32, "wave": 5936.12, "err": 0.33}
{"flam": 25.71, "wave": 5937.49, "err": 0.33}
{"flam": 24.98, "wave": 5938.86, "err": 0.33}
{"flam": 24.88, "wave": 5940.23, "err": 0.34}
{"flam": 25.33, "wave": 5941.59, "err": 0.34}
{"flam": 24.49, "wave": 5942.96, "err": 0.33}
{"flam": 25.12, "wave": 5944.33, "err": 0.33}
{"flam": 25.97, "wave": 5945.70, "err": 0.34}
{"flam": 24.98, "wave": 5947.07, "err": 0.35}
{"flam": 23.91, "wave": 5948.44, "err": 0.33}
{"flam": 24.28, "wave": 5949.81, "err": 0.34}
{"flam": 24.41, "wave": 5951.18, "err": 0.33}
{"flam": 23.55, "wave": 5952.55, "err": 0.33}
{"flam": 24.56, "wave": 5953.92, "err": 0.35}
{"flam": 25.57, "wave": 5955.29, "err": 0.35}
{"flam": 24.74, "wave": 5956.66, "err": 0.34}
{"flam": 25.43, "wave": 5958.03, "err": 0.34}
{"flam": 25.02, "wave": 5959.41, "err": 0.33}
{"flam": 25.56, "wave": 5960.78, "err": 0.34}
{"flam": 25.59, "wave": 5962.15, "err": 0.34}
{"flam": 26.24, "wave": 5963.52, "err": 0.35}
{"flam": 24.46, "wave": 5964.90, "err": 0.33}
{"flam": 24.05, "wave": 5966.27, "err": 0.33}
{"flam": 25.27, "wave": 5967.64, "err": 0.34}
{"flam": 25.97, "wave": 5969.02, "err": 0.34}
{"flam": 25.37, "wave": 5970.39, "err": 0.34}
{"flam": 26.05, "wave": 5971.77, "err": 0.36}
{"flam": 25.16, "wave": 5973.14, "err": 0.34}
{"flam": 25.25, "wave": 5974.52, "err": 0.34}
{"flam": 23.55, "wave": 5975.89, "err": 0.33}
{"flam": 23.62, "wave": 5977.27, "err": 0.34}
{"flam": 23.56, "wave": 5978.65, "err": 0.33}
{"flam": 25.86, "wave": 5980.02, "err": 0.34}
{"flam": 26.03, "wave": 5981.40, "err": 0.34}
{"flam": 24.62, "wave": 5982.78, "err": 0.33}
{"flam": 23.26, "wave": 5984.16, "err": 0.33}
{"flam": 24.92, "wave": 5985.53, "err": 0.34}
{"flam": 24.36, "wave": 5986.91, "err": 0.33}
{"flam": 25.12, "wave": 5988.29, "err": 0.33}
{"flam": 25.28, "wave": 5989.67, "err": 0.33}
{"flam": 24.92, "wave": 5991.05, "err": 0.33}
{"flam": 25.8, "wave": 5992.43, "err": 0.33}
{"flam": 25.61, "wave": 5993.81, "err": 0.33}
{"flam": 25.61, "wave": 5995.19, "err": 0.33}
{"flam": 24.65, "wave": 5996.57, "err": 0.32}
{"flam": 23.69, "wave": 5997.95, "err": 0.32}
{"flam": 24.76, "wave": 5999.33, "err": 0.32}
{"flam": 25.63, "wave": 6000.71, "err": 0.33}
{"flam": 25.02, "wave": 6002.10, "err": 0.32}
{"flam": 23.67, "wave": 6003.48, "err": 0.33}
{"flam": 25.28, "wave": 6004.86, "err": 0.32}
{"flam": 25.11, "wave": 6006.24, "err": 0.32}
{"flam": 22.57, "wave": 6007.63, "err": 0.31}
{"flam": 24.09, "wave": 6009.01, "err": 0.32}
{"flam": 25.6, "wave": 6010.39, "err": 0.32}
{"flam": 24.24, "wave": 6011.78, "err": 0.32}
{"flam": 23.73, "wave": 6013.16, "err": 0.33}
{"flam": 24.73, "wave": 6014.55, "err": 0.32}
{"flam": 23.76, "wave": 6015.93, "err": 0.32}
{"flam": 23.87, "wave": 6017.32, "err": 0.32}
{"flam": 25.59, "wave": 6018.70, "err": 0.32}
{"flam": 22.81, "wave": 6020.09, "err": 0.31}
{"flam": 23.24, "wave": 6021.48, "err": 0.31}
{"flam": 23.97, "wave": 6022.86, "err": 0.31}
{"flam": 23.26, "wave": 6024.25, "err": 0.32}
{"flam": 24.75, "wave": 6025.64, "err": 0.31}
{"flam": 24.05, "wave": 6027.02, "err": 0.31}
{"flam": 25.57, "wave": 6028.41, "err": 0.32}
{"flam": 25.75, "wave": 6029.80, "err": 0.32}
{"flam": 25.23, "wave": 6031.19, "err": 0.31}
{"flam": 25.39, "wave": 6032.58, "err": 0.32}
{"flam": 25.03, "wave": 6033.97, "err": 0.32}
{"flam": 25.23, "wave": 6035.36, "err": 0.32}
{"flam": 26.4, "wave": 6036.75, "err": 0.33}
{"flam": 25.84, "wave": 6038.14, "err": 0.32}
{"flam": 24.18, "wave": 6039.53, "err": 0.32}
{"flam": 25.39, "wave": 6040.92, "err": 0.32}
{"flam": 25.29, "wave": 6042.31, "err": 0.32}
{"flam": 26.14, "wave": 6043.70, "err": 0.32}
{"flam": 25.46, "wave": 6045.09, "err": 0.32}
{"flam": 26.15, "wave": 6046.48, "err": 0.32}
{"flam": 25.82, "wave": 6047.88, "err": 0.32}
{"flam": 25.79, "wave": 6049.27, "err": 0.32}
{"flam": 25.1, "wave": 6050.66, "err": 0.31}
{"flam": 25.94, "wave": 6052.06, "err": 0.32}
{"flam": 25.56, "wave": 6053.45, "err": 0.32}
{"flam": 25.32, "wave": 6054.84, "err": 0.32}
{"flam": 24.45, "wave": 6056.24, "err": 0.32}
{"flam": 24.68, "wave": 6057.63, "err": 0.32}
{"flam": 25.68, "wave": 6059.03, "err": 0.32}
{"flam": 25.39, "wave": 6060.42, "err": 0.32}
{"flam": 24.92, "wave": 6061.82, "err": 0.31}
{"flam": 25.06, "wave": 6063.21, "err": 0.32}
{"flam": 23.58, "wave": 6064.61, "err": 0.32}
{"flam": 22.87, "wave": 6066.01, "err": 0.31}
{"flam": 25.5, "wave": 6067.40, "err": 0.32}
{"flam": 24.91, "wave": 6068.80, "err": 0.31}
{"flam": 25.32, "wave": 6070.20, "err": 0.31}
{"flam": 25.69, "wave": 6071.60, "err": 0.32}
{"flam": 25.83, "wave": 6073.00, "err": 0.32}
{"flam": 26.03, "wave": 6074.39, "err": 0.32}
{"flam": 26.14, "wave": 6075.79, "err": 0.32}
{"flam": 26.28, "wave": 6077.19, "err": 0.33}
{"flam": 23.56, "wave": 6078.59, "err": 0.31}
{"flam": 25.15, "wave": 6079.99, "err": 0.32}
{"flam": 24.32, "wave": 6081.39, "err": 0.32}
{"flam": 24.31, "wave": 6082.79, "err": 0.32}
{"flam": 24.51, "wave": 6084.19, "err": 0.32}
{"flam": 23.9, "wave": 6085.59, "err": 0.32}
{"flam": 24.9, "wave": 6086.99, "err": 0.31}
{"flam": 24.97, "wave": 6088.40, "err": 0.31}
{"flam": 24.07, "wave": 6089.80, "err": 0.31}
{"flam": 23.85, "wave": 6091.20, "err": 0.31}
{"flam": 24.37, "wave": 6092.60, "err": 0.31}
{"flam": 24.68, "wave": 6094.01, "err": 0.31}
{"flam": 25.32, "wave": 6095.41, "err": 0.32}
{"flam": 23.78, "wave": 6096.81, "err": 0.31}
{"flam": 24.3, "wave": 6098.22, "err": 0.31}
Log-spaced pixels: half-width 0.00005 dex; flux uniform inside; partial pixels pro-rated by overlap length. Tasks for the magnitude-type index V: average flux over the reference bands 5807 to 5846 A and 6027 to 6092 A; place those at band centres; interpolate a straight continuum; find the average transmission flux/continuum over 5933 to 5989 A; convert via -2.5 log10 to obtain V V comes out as 0.02 mag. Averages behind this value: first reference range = 25.4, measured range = 24.9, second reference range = 25.1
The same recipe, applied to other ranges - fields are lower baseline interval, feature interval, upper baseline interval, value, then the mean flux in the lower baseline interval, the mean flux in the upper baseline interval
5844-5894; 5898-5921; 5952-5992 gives -0.03 mag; 23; 24.9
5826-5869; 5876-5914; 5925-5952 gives 0.16 mag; 24.7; 24.8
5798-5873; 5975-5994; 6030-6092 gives 0.02 mag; 25.1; 25.1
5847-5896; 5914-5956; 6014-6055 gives -0.06 mag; 22.5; 25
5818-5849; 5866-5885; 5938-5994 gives 0.02 mag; 25.5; 24.9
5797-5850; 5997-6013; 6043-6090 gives 0.03 mag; 25.5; 25.1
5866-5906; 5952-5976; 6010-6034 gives -0.08 mag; 21.6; 24.4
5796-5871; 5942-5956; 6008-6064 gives 0.01 mag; 25.1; 24.9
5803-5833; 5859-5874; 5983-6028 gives 0.02 mag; 25.5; 24.5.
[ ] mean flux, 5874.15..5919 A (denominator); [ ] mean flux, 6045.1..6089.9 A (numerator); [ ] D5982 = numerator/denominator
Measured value 1.15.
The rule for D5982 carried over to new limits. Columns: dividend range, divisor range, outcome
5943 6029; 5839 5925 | 1.06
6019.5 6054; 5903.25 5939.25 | 1.02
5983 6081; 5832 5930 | 1.07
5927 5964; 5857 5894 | 1.11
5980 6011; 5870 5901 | 1.20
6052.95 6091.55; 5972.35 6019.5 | 1.01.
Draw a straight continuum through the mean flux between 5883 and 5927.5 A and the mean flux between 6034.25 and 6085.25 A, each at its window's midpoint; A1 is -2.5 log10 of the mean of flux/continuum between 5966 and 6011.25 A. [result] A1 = -0.05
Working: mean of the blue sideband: 21.9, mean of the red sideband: 25.2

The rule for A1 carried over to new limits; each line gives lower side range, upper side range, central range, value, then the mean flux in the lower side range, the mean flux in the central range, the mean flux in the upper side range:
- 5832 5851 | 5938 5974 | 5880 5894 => 0.31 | 25.2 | 19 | 25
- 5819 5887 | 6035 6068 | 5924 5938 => 0.01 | 24.8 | 24.8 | 25.2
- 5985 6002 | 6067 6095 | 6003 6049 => 0.01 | 25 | 24.8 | 24.9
